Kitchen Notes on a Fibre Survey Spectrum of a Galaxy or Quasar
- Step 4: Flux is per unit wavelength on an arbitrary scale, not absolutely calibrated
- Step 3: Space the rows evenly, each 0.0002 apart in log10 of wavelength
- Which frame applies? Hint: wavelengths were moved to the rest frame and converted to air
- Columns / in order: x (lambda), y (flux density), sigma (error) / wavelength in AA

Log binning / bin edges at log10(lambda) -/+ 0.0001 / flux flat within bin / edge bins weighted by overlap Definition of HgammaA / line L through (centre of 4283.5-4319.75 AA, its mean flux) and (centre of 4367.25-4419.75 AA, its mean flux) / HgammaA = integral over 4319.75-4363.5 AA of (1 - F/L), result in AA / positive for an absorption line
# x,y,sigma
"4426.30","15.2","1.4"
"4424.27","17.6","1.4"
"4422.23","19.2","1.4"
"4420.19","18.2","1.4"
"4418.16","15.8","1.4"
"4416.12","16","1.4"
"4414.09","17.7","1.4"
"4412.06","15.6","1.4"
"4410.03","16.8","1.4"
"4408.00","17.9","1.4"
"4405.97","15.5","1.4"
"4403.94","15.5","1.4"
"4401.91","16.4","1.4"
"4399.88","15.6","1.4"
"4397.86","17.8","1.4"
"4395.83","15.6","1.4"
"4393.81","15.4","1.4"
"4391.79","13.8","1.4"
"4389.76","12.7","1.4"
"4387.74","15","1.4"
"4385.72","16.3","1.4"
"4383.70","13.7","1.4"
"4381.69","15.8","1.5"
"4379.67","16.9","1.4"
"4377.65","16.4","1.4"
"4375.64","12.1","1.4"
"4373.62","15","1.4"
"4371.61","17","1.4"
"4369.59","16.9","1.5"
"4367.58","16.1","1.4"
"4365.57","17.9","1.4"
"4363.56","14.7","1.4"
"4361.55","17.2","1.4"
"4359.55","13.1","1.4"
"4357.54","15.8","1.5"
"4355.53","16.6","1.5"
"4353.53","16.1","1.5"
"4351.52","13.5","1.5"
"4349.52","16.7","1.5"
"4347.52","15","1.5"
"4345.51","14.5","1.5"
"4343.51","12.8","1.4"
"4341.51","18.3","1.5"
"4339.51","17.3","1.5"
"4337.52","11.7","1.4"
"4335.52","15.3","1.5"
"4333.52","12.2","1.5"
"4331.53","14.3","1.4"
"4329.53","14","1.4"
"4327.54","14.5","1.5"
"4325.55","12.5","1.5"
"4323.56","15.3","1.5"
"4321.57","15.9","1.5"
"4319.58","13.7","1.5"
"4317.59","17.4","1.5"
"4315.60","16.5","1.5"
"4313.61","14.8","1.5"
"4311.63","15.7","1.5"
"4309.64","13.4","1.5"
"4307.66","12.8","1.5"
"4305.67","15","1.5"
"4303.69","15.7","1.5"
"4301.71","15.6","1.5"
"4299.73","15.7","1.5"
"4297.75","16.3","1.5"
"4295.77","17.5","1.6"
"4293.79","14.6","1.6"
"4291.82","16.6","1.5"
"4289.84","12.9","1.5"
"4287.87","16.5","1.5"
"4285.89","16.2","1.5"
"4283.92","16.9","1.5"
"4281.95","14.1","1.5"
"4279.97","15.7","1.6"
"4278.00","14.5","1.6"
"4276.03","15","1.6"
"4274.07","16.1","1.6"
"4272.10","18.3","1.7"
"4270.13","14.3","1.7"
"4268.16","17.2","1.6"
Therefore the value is 2.09 AA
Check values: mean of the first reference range 15.5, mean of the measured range 14.9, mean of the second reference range 15.8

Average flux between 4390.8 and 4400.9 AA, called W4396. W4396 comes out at 15.7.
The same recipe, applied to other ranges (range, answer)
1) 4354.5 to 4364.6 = 15.5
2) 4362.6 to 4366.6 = 16.3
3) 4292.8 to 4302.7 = 15.9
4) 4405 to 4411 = 16.7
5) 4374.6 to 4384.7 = 15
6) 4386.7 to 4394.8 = 14.2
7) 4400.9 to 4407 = 15.8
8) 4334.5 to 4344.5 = 15.1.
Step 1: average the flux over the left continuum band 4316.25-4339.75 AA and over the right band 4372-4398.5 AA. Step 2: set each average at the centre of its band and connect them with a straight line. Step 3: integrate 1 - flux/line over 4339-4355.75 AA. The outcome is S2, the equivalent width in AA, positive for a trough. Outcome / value -1.0 AA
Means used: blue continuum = 14.4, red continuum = 15.1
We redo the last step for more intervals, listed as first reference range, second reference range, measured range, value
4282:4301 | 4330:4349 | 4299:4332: 0.8 AA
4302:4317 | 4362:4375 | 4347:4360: 0.4 AA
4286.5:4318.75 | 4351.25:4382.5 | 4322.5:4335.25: 1.4 AA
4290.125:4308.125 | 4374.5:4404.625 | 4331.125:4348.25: 0.9 AA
